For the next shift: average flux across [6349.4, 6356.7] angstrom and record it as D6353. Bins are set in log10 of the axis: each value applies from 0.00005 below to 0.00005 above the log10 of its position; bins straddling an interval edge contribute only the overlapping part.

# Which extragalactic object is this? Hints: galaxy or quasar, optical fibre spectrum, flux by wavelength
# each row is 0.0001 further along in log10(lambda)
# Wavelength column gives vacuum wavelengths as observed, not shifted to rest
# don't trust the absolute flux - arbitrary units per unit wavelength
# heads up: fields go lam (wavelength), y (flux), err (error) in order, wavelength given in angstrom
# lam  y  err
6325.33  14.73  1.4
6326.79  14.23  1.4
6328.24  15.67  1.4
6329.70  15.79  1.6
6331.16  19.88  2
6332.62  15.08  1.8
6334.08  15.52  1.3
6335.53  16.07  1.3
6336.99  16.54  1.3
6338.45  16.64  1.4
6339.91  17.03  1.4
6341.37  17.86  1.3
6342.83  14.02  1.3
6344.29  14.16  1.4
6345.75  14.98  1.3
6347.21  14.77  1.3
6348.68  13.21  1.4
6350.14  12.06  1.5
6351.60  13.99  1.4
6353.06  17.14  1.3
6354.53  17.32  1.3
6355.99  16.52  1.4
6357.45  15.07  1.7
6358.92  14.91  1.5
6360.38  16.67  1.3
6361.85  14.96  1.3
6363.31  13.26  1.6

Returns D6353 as 15.4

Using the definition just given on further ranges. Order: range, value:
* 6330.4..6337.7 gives 16.6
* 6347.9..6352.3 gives 13.1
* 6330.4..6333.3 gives 17.5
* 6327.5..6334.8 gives 16.4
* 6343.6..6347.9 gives 14.6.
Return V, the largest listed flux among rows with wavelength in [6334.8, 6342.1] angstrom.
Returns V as 17.86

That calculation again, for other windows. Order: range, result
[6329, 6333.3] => 19.88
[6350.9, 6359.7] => 17.32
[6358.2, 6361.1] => 16.67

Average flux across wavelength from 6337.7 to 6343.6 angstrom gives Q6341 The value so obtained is 16.4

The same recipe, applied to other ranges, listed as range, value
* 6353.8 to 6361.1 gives 16.1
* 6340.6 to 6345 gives 15.4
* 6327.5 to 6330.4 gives 15.7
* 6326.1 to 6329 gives 15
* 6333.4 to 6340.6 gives 16.4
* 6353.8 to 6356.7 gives 16.9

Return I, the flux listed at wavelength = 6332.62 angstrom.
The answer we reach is 15.08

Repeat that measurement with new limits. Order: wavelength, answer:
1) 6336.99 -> 16.54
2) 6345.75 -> 14.98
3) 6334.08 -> 15.52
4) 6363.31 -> 13.26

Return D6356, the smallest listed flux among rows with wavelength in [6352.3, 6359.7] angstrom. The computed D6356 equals 14.91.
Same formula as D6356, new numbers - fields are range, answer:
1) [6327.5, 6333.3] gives 15.08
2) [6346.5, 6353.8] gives 12.06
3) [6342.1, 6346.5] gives 14.02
